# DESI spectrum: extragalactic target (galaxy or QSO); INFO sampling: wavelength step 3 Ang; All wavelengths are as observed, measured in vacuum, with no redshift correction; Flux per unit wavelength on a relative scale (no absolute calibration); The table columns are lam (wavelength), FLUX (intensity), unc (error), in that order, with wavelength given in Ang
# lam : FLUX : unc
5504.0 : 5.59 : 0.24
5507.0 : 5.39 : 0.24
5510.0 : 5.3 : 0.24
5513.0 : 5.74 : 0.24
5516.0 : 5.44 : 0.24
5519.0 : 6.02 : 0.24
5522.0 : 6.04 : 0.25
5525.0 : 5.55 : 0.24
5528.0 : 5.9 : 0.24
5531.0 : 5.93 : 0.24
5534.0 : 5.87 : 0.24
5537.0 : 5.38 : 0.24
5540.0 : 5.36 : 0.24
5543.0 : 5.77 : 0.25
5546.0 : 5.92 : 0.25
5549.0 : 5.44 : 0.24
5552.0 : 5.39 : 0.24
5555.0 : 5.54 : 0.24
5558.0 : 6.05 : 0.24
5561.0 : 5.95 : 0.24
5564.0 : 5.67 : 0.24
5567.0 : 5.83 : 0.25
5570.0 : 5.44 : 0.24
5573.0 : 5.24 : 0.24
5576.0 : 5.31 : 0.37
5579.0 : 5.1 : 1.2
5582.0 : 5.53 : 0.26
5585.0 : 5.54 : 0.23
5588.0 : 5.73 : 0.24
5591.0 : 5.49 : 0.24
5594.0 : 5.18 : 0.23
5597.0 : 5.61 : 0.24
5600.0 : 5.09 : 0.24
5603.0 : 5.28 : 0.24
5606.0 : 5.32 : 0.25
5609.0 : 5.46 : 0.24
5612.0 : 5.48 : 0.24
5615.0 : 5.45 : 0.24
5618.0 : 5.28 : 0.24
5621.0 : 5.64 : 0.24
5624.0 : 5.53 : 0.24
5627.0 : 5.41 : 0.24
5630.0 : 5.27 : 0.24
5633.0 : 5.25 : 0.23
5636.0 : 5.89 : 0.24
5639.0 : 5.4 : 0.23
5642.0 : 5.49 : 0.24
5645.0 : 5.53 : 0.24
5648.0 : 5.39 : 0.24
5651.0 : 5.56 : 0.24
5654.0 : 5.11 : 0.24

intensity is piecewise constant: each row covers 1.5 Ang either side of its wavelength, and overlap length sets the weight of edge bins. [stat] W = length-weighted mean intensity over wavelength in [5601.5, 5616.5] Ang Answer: 5.4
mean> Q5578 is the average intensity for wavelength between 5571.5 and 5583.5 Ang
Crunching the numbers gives 5.29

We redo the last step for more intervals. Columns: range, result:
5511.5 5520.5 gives 5.73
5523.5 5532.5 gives 5.79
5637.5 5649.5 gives 5.45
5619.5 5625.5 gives 5.58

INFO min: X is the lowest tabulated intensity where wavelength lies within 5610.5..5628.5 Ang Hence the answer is 5.28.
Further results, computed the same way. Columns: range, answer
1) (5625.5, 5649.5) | 5.25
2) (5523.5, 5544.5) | 5.36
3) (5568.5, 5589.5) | 5.1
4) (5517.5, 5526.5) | 5.55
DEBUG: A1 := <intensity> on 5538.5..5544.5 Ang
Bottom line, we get 5.57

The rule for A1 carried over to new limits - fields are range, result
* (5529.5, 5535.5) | 5.9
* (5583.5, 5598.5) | 5.51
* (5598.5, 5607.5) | 5.23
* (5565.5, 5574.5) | 5.5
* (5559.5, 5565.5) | 5.81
